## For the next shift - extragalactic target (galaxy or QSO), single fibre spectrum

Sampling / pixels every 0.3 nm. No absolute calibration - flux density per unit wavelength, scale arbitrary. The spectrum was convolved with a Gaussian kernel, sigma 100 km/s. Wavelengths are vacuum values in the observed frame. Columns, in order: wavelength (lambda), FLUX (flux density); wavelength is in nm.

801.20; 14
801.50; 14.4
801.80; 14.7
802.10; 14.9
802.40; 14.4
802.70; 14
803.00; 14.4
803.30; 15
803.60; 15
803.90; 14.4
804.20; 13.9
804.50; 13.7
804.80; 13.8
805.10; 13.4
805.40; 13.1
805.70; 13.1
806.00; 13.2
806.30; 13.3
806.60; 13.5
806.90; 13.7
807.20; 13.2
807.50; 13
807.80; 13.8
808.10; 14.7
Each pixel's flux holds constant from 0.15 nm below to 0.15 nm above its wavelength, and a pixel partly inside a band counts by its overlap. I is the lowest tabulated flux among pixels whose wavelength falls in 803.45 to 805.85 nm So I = 13.1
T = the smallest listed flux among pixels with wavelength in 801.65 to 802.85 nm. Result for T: 14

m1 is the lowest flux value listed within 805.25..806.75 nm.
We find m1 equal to 13.1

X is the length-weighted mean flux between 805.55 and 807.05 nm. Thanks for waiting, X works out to 13.4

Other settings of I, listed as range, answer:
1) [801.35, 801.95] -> 14.4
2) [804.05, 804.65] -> 13.7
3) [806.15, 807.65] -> 13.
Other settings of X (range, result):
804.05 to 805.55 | 13.6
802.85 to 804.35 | 14.5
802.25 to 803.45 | 14.4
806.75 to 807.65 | 13.3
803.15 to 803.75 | 15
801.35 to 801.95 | 14.5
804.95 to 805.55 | 13.2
